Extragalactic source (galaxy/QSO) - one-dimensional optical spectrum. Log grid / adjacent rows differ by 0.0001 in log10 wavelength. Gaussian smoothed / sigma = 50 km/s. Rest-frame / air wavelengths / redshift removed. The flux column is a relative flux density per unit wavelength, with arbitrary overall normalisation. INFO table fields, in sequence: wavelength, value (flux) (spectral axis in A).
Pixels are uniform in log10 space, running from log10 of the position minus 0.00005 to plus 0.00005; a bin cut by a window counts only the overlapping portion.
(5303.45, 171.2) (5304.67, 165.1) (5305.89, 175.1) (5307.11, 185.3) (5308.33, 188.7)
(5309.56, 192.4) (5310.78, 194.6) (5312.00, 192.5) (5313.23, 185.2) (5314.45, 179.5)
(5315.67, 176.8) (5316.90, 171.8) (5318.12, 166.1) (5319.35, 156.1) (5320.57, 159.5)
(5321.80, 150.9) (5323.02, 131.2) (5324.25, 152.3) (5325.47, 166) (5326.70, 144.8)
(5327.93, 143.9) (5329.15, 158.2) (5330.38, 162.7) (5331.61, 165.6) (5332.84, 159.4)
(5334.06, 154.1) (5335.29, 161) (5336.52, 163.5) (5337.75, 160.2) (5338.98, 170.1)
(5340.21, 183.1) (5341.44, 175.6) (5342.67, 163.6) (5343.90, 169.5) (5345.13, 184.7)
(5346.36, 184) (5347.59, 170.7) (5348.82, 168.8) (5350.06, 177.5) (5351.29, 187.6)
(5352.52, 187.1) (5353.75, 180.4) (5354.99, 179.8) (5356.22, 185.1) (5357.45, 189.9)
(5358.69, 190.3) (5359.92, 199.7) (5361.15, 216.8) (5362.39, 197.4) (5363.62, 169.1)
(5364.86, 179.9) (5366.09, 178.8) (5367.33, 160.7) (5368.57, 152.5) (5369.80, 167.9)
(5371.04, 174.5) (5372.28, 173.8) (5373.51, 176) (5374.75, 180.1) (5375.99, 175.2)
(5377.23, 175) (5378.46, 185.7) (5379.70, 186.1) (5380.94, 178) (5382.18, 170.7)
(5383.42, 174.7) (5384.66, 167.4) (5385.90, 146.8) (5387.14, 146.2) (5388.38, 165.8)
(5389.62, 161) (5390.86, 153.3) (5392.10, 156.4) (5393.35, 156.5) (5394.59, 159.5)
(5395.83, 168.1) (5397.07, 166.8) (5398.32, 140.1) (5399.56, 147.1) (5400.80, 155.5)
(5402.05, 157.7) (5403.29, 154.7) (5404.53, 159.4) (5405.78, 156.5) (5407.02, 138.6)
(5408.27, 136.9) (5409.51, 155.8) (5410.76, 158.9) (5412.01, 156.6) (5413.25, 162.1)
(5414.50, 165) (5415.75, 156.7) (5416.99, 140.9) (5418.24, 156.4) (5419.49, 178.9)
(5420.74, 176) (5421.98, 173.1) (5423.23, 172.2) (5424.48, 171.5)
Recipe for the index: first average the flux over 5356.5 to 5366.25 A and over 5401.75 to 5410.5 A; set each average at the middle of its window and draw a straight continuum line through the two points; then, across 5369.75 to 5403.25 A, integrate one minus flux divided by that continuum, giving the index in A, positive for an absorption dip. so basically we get 0.71 A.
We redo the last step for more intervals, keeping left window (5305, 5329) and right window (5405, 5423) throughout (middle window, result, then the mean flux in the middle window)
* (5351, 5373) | -2.36 A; 182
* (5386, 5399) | 0.31 A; 157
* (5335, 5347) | -0.40 A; 172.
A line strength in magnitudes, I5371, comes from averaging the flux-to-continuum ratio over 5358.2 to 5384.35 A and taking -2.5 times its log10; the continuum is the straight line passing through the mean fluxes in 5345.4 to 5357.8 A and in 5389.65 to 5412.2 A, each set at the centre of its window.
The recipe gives -0.05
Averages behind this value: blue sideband 181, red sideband 154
